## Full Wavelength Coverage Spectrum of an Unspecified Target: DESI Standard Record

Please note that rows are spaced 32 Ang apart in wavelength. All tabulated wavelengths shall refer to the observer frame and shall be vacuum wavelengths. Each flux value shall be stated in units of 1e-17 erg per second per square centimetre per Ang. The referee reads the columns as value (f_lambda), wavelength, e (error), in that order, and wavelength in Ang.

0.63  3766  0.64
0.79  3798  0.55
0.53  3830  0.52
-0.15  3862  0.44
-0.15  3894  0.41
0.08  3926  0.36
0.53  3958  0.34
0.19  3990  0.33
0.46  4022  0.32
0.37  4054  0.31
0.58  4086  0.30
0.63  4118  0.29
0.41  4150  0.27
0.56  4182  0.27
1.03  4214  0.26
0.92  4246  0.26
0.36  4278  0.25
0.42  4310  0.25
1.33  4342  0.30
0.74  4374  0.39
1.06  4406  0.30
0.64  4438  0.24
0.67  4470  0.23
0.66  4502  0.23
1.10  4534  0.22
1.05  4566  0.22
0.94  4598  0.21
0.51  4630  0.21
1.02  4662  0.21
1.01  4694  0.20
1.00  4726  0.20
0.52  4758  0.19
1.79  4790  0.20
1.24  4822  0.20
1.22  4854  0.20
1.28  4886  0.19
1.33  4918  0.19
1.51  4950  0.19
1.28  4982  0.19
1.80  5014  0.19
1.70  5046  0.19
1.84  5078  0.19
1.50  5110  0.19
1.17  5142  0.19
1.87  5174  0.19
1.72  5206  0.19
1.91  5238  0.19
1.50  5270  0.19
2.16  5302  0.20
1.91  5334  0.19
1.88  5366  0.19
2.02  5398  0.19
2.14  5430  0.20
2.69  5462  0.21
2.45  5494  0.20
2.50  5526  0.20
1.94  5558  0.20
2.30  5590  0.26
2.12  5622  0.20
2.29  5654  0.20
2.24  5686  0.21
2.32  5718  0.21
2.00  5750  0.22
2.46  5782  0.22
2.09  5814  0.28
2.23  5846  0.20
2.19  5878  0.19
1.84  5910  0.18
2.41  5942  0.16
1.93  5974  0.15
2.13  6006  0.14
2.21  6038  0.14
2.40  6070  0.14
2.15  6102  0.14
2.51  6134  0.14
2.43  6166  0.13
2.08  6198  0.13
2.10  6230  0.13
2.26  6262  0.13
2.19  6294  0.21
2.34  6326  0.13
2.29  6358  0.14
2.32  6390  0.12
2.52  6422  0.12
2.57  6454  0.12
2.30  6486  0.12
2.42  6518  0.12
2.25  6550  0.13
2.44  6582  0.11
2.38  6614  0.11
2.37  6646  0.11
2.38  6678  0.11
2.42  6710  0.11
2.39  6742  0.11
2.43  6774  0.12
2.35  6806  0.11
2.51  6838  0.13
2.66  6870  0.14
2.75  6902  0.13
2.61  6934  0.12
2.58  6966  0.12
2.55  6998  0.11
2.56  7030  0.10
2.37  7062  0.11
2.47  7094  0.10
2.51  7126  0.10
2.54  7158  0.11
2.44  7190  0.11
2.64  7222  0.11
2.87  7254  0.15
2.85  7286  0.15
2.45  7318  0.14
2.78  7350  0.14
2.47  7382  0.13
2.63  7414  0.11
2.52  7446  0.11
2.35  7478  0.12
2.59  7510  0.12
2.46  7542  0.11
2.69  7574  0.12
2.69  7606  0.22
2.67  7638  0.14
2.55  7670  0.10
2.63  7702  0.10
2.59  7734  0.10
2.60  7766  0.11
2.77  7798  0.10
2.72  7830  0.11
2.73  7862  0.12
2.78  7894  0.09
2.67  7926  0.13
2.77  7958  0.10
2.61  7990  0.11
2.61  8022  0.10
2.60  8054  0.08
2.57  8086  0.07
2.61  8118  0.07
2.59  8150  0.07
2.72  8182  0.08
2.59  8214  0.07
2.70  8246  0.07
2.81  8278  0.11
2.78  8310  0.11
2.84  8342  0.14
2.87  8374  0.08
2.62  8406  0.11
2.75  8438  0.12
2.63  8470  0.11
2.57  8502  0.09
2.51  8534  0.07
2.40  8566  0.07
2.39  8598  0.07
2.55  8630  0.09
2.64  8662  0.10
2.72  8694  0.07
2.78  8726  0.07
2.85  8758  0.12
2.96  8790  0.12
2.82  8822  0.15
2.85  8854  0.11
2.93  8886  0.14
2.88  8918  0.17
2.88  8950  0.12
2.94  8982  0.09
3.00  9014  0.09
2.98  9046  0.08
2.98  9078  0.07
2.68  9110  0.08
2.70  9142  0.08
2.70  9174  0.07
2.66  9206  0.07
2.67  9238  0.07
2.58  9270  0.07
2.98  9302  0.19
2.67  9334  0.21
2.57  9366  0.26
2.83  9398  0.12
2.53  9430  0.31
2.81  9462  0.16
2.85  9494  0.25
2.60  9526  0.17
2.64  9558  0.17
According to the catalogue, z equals 0.197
